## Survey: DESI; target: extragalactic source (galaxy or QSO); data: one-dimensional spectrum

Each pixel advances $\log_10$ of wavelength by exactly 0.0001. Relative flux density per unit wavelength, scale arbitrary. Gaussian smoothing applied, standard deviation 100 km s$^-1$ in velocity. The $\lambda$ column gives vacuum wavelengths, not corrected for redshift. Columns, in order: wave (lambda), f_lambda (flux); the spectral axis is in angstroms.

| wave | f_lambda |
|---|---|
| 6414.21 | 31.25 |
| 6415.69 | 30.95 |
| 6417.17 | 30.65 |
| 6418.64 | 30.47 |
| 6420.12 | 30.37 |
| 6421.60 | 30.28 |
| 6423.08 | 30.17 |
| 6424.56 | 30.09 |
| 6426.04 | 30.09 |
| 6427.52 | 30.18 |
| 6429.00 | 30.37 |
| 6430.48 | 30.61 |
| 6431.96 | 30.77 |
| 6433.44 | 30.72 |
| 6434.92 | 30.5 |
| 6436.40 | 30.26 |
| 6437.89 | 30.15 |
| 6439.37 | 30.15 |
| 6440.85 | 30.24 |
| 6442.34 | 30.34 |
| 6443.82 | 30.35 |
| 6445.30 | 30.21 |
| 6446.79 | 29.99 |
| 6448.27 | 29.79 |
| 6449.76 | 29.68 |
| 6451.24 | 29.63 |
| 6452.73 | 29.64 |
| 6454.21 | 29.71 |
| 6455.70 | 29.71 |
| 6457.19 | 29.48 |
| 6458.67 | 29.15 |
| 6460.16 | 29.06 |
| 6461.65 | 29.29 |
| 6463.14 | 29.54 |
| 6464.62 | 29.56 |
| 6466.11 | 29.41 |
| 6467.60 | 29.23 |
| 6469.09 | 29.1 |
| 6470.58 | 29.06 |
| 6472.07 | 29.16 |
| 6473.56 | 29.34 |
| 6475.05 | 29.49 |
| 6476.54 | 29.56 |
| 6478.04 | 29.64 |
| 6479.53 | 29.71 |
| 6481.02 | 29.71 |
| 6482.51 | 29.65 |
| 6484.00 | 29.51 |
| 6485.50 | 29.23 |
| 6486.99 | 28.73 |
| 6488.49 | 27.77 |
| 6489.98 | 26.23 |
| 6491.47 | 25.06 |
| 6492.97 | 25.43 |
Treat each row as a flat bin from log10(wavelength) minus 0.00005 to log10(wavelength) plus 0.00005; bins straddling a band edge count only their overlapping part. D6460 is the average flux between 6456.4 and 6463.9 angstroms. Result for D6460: 29.3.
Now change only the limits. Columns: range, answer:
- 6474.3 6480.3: 29.6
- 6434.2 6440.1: 30.2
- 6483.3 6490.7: 28.3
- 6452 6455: 29.7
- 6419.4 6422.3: 30.3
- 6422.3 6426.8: 30.1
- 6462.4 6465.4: 29.6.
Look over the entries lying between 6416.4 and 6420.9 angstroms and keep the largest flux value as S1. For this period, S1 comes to 30.65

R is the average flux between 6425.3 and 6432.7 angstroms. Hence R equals 30.4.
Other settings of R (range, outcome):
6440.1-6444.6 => 30.3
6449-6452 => 29.6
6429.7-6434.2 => 30.7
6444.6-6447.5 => 30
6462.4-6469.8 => 29.4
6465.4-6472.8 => 29.2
